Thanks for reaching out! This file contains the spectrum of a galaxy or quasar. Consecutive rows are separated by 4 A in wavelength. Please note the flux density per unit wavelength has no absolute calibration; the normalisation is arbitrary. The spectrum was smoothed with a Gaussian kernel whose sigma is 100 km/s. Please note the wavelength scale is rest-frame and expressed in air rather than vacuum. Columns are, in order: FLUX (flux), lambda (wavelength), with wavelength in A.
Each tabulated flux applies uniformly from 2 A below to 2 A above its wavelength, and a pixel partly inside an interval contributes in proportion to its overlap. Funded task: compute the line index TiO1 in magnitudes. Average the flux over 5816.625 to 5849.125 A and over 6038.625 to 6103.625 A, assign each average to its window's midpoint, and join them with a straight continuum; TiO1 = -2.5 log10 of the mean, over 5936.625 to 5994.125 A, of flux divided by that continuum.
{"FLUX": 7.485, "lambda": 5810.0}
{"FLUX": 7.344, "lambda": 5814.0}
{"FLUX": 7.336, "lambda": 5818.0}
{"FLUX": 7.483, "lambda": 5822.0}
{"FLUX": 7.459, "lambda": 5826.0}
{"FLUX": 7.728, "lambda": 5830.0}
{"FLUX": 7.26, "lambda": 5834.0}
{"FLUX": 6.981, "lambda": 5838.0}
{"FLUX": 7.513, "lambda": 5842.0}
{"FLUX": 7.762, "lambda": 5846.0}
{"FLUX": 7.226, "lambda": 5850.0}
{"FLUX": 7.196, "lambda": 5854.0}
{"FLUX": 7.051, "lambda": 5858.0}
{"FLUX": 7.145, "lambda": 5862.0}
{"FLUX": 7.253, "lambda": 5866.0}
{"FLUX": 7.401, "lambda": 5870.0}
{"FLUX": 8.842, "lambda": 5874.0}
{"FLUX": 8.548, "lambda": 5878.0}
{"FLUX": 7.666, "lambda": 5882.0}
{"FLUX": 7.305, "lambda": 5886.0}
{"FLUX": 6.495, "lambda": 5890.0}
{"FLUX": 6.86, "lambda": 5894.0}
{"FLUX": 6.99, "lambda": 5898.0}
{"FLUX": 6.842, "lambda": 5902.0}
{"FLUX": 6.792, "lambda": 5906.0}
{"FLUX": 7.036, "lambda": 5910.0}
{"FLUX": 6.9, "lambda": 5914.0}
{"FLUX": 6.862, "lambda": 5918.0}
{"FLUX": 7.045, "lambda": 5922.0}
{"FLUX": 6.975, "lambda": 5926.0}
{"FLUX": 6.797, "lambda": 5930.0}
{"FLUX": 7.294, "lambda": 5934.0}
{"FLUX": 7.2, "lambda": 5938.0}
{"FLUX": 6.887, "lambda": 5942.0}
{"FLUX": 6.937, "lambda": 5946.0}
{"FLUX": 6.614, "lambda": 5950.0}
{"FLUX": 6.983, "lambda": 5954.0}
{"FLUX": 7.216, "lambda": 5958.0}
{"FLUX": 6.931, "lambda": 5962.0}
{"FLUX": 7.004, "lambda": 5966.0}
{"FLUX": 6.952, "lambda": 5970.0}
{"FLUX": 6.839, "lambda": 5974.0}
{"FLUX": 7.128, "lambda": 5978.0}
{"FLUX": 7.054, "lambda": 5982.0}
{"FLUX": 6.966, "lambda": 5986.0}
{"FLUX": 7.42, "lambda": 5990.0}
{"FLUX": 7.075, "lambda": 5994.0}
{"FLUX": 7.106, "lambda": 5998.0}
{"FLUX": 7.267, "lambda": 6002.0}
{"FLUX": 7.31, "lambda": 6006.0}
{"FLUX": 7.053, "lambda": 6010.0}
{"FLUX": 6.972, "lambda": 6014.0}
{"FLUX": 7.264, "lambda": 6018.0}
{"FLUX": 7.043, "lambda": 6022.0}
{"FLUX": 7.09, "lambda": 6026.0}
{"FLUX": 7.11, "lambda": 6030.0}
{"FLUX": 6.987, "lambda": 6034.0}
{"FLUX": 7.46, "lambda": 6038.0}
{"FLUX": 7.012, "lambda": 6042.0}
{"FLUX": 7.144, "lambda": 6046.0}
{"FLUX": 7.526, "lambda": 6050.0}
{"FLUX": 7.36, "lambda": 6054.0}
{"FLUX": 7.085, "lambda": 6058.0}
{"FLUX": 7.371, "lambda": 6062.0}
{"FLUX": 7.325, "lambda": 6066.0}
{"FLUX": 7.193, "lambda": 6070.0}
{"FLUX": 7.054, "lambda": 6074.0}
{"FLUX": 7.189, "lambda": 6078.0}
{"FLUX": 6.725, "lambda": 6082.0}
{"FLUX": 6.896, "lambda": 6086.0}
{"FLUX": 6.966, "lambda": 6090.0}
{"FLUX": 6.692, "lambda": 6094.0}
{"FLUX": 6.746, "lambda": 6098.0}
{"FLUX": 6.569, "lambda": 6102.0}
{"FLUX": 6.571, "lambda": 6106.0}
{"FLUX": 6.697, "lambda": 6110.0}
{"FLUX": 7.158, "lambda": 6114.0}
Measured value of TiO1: 0.03 mag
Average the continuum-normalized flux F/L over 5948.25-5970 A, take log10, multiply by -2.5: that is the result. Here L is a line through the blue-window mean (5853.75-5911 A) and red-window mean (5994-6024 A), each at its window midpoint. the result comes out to 0.04 mag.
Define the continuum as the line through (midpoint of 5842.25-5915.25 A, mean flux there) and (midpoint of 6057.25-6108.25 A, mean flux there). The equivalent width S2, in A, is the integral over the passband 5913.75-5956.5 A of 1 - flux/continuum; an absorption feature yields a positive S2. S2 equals 1.46 A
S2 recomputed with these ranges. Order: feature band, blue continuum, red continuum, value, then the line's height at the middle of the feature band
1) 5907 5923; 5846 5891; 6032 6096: 1.0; 7.41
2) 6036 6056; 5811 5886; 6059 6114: -0.8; 7.03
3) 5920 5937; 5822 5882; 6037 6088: 0.8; 7.4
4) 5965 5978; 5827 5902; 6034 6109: 0.5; 7.21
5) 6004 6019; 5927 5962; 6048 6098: -0.2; 7.05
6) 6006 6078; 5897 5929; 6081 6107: -4.1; 6.8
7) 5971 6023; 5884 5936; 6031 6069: 0.1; 7.13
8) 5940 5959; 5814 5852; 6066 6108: 0.7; 7.17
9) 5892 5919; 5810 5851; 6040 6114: 1.5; 7.29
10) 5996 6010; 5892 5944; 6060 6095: -0.4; 7.01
